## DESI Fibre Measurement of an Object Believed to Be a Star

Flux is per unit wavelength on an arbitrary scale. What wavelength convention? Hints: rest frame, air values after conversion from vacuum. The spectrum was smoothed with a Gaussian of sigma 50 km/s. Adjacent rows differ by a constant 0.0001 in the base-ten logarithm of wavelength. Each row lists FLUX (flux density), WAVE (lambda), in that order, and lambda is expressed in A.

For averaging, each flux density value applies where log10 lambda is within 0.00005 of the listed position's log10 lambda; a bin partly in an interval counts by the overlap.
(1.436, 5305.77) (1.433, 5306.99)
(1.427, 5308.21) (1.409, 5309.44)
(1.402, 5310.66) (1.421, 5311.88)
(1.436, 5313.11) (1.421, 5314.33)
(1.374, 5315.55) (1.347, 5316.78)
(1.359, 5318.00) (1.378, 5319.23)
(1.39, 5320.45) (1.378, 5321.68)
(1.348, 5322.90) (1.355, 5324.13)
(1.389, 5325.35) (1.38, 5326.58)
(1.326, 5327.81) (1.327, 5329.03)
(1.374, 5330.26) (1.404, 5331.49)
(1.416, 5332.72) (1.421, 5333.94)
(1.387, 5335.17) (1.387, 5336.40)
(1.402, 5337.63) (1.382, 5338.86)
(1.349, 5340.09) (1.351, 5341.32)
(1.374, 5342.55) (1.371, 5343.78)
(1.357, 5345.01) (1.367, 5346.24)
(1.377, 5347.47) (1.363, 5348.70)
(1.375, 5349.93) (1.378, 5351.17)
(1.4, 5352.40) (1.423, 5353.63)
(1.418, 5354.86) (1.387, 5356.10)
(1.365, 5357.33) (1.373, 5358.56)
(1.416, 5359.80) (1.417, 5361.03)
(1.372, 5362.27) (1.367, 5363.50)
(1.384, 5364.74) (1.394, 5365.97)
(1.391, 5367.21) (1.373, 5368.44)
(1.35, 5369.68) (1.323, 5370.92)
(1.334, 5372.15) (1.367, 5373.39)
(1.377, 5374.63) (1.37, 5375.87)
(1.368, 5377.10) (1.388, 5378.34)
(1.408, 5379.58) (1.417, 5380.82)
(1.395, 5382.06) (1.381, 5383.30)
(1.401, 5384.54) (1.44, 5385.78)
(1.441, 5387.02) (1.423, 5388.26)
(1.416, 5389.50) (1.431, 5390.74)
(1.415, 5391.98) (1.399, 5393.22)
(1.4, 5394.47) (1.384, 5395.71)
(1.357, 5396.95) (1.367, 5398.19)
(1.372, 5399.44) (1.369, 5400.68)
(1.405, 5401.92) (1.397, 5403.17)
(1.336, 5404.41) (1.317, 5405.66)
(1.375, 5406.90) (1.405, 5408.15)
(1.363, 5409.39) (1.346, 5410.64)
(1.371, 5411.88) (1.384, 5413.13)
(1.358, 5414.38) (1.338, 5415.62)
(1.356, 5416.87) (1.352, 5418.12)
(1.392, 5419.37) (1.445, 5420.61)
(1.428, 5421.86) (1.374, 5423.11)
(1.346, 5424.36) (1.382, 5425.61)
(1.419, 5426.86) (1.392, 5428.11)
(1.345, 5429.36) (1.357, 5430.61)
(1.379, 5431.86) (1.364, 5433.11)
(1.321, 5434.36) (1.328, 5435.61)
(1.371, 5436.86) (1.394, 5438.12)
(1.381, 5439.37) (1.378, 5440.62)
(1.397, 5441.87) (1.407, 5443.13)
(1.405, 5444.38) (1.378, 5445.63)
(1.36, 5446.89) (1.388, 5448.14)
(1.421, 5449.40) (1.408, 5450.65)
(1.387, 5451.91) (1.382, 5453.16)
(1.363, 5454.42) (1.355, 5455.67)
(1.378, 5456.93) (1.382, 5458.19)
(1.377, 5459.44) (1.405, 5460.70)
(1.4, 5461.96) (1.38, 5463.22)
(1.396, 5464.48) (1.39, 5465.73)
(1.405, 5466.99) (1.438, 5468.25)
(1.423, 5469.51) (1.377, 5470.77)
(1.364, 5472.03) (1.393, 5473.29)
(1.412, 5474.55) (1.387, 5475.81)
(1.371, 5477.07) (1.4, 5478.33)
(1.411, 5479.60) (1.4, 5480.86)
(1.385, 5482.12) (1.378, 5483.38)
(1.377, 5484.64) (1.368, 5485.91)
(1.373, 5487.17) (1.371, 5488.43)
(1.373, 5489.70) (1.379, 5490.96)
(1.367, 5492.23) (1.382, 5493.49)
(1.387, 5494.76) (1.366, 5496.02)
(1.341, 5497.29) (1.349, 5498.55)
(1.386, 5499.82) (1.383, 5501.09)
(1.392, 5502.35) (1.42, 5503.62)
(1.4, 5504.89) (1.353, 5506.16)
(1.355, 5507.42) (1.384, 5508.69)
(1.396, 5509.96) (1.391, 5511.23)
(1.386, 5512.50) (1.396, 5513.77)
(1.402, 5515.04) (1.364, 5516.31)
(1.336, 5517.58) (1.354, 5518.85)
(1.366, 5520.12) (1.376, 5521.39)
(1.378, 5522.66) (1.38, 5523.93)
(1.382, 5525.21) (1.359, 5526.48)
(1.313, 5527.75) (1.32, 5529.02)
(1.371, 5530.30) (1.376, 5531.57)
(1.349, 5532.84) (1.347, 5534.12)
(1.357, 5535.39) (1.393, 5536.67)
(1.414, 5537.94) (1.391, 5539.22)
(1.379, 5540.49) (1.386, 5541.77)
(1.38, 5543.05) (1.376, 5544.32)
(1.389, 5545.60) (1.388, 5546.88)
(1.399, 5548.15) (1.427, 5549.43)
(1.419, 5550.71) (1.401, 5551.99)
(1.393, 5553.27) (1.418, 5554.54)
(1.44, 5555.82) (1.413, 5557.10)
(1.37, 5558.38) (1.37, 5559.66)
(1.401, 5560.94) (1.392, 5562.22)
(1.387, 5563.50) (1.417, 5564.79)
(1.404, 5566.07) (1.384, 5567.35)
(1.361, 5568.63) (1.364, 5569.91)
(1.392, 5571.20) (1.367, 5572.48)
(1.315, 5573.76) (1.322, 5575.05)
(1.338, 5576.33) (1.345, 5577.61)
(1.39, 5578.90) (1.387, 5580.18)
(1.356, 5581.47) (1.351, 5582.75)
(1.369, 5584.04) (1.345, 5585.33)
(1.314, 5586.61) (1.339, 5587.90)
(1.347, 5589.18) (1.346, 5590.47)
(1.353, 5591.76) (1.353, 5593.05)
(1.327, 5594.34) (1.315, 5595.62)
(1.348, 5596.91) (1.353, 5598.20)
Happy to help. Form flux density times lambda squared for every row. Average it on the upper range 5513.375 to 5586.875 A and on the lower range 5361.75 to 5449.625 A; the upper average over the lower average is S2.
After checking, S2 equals 1.05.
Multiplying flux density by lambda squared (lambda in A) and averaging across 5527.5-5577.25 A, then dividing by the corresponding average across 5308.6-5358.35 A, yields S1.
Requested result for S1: 1.08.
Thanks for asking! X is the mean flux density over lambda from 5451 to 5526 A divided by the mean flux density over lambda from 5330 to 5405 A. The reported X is 1.00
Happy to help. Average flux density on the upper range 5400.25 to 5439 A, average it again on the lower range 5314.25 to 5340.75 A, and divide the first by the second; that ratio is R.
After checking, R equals 1.0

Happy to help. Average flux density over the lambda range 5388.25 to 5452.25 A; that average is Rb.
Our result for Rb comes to 1.38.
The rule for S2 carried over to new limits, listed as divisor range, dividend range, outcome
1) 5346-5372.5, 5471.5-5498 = 1.05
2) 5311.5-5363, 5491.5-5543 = 1.06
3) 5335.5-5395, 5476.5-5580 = 1.06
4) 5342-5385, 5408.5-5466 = 1.03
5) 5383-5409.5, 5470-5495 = 1.03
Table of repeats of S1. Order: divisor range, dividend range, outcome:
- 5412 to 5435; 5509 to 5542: 1.04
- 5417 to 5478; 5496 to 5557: 1.03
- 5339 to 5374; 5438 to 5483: 1.05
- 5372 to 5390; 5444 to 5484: 1.03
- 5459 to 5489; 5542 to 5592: 1.02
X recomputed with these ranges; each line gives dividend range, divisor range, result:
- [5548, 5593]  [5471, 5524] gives 1.00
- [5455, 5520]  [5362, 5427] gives 1.00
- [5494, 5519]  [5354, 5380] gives 1.00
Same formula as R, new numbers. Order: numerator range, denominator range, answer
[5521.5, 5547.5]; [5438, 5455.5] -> 0.99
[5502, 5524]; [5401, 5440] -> 1.01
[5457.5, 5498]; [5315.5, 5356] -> 1.01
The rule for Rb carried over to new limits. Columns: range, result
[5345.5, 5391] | 1.39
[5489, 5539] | 1.37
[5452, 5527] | 1.38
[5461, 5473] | 1.4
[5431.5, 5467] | 1.38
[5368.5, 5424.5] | 1.38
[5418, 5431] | 1.39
